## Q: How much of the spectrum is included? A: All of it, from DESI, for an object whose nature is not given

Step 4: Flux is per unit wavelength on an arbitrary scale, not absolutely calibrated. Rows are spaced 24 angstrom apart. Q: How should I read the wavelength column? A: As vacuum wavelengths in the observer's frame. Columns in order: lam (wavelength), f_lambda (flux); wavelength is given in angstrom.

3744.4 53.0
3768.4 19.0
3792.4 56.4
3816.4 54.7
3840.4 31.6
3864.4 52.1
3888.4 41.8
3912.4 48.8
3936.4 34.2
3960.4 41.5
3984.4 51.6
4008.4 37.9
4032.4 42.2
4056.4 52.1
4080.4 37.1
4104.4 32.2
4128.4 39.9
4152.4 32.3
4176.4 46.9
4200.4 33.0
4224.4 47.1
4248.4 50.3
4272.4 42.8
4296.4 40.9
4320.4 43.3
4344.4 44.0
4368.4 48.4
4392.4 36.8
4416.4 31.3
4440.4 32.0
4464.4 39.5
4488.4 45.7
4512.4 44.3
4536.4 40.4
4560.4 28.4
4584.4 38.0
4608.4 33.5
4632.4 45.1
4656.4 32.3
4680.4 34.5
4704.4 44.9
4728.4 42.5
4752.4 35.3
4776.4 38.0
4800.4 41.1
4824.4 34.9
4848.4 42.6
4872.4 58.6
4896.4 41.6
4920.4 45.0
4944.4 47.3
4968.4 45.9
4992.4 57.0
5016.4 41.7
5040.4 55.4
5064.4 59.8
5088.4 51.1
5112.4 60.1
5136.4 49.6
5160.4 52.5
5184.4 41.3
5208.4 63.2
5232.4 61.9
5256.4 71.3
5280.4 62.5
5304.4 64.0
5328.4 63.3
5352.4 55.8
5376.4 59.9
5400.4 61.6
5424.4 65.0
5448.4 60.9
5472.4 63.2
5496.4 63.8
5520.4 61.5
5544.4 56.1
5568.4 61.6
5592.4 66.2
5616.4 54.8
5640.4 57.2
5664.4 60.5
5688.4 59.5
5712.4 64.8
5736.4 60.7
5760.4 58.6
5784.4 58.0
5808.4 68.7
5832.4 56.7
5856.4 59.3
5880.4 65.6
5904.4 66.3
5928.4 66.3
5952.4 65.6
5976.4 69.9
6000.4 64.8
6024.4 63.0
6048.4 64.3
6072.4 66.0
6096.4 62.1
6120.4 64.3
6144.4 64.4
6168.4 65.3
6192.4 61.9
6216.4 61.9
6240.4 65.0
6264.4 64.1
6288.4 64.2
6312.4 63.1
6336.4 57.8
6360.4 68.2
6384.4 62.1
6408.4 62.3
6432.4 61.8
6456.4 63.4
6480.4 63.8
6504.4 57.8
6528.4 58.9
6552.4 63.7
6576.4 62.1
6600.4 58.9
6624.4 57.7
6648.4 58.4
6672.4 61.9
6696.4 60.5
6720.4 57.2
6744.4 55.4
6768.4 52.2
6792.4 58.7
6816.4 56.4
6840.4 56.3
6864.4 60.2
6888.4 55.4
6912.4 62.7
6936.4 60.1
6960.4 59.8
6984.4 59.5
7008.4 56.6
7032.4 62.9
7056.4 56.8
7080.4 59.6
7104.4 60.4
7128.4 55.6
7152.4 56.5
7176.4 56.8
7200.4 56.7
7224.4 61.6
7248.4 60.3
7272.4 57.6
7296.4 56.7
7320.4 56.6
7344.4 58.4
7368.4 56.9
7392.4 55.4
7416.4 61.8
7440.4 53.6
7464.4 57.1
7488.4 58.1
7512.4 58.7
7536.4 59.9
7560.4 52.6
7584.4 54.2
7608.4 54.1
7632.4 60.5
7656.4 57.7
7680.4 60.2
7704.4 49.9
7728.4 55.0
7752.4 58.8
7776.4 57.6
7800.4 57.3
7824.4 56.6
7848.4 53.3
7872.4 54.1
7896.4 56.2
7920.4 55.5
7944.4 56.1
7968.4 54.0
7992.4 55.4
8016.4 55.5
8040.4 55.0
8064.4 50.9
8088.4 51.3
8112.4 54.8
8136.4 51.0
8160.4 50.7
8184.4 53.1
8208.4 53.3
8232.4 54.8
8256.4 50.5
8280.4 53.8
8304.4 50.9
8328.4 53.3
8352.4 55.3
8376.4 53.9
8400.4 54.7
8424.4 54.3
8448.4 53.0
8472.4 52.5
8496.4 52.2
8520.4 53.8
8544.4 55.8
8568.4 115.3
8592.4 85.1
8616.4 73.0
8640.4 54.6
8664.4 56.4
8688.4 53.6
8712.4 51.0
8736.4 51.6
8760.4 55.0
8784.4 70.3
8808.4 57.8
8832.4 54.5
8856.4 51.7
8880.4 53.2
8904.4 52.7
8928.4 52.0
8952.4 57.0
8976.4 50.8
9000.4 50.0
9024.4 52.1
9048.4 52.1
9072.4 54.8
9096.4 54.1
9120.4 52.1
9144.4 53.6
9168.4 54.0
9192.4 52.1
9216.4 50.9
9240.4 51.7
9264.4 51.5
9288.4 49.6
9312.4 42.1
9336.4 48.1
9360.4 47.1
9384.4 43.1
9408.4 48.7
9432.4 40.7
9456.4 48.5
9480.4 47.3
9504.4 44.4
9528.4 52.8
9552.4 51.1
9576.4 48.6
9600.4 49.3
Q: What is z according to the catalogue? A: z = 0.307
